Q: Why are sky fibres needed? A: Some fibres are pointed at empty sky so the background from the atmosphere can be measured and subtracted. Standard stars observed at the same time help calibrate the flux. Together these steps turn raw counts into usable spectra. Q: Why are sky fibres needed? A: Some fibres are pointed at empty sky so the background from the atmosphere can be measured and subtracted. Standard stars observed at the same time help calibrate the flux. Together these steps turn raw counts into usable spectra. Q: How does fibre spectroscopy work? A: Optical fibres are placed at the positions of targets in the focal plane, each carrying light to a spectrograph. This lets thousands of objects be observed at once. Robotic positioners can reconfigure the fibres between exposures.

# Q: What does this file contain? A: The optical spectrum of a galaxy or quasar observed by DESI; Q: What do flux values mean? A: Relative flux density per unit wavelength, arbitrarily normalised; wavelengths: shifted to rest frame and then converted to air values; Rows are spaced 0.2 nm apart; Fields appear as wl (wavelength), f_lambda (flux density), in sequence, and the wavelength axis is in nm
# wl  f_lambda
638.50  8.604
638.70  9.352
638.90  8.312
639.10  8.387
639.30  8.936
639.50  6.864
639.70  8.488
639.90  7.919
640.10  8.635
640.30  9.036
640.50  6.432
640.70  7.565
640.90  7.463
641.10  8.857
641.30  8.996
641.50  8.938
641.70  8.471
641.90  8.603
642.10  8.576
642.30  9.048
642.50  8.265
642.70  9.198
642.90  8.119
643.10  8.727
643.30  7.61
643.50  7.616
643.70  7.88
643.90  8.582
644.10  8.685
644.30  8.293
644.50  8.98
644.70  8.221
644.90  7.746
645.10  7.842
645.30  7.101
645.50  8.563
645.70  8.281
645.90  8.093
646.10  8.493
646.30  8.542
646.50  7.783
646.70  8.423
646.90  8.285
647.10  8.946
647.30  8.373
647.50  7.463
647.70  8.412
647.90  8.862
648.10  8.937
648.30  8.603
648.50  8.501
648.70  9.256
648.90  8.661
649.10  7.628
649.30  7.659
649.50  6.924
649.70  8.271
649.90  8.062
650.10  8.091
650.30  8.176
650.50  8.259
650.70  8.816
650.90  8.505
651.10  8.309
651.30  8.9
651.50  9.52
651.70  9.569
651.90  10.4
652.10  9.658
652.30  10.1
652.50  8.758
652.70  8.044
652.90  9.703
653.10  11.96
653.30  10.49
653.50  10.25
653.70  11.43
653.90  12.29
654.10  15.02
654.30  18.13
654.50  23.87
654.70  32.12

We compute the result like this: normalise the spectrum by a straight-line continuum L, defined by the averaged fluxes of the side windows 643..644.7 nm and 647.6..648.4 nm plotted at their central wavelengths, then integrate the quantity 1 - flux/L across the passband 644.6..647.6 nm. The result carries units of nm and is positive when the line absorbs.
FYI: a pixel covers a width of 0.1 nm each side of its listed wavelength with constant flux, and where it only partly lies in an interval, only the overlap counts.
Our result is 0.13 nm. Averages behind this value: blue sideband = 8.29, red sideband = 8.7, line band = 8.14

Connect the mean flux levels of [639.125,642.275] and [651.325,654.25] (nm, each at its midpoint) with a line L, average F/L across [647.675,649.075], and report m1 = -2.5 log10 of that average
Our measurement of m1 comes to 0.123 mag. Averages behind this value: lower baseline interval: 8.27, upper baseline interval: 10.6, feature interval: 8.71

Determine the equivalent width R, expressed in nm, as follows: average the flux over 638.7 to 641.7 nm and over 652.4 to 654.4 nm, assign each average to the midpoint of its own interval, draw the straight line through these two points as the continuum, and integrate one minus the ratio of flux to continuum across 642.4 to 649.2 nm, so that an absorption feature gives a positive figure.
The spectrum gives 0.94 nm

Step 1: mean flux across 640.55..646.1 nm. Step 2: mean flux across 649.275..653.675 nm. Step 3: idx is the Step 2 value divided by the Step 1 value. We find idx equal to 1.1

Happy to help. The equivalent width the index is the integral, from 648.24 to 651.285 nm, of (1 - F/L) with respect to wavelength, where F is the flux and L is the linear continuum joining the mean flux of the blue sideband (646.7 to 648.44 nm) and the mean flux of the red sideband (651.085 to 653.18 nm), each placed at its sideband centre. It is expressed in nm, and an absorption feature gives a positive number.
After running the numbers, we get 0.25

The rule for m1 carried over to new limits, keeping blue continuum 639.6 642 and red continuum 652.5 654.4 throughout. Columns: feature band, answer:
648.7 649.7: 0.31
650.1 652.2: 0.24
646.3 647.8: 0.21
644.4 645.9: 0.17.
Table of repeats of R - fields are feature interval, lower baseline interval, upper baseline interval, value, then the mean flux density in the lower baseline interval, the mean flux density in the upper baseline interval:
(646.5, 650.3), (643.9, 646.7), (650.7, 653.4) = 0.23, 8.22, 9.51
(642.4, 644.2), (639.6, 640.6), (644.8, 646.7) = -0.05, 8.1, 8.07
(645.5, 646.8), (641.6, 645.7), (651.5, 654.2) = 0.09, 8.31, 10.6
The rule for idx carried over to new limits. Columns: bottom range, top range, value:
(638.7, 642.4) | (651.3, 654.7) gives 1.48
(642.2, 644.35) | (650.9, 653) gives 1.11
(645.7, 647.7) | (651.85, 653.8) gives 1.22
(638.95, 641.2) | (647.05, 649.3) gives 1.05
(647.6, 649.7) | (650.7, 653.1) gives 1.12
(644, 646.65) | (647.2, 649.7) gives 1.01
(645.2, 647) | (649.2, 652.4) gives 1.06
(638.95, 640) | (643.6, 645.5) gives 1.01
